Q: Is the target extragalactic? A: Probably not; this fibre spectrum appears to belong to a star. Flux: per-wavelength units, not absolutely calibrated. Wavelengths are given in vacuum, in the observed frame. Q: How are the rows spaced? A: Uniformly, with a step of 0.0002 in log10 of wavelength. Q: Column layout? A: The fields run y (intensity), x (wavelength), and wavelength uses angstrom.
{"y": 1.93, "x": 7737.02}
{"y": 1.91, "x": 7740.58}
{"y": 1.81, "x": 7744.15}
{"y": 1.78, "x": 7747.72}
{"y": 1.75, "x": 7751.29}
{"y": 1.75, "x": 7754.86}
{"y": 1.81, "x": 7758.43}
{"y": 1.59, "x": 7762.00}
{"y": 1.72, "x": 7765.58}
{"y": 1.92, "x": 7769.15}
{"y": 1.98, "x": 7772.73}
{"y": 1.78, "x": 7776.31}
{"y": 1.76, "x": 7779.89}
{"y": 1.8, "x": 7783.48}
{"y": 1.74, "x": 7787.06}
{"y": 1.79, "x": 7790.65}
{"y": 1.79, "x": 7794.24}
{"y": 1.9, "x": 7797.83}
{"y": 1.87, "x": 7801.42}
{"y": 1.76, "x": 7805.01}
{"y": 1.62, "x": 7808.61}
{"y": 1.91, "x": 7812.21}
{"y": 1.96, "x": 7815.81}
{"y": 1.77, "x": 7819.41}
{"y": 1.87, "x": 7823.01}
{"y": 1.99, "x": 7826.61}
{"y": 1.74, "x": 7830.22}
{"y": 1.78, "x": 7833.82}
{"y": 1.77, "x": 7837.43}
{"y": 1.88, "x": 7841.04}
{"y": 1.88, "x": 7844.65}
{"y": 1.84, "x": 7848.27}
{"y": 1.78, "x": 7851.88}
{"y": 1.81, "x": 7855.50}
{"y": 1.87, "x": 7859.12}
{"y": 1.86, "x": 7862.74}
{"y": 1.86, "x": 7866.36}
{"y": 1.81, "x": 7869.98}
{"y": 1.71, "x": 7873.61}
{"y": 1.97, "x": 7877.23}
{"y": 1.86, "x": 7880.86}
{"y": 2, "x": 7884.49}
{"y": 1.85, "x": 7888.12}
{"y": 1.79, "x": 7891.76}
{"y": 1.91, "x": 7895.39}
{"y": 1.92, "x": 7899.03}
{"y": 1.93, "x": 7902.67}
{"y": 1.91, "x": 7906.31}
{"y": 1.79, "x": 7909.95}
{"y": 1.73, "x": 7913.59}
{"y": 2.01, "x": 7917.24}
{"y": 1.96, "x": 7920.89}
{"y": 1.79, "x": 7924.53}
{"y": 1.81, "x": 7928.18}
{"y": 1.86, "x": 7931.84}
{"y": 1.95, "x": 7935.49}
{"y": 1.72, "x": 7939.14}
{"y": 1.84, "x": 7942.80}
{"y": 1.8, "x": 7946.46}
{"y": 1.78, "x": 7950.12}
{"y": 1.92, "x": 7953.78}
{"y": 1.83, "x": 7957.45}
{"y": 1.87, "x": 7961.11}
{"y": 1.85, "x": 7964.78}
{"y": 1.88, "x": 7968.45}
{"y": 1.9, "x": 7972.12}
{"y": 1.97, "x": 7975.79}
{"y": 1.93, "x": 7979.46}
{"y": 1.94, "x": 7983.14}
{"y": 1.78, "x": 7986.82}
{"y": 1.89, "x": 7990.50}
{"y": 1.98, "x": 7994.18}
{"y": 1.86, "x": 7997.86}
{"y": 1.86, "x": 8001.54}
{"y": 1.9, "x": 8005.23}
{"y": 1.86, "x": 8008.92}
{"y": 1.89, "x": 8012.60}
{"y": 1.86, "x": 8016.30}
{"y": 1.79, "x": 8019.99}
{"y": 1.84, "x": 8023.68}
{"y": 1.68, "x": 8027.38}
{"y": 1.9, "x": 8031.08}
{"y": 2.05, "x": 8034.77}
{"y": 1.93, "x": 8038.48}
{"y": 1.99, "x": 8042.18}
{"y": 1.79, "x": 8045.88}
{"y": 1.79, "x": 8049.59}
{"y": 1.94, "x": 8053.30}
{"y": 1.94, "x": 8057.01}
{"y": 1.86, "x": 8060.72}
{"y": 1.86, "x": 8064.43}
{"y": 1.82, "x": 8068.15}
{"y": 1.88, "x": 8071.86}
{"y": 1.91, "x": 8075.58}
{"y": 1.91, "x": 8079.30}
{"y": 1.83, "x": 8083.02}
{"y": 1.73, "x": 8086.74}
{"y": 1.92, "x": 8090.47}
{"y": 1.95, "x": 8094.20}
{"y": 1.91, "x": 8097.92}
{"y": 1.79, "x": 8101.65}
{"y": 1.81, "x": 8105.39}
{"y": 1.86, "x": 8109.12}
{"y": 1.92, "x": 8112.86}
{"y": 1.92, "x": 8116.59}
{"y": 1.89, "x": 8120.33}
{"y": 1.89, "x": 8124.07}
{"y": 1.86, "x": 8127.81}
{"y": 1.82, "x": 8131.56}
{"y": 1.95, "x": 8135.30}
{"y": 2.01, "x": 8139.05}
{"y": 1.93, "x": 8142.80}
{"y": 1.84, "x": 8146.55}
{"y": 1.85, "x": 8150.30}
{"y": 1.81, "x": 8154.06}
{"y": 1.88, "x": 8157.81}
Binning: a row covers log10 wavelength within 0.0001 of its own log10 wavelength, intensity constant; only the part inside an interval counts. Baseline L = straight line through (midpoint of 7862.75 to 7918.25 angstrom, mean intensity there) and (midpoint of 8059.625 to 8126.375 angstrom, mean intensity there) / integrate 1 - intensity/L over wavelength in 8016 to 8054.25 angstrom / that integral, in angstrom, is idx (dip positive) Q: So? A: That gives 0.0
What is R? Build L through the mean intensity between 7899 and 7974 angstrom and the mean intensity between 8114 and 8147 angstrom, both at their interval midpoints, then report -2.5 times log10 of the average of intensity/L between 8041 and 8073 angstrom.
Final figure 0.01 mag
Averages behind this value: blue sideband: 1.86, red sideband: 1.9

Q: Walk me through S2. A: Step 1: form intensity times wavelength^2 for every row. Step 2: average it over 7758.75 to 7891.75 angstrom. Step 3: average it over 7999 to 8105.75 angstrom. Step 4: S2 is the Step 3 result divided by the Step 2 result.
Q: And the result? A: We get 1.08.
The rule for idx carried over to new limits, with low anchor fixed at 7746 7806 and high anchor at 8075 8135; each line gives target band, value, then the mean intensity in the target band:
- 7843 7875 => -0.2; 1.83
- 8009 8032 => 0.3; 1.83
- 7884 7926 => -1.3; 1.88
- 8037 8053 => -0.2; 1.88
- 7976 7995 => -0.6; 1.91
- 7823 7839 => -0.2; 1.83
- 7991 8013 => -0.5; 1.89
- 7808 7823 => -0.3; 1.84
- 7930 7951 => 0.1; 1.83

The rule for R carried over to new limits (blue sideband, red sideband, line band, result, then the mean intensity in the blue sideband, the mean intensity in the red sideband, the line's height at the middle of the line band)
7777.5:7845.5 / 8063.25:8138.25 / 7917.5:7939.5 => -0.02 mag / 1.82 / 1.87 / 1.84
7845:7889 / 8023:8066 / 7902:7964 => 0.01 mag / 1.85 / 1.88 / 1.86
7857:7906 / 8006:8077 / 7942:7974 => 0.01 mag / 1.87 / 1.87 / 1.87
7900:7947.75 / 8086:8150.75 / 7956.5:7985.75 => -0.02 mag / 1.86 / 1.88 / 1.86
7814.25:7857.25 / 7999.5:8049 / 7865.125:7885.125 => -0.01 mag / 1.84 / 1.87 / 1.85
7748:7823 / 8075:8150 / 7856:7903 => -0.03 mag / 1.8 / 1.88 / 1.82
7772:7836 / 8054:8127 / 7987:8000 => -0.02 mag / 1.82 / 1.87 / 1.86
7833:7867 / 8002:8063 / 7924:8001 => 0.00 mag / 1.83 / 1.88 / 1.86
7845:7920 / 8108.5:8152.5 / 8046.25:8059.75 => 0.00 mag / 1.86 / 1.9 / 1.88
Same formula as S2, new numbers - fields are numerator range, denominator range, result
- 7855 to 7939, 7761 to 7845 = 1.05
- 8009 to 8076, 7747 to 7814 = 1.12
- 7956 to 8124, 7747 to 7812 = 1.12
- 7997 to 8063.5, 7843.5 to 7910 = 1.05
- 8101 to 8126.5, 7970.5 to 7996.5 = 1.01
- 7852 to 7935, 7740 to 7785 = 1.07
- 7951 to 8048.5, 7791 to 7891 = 1.06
